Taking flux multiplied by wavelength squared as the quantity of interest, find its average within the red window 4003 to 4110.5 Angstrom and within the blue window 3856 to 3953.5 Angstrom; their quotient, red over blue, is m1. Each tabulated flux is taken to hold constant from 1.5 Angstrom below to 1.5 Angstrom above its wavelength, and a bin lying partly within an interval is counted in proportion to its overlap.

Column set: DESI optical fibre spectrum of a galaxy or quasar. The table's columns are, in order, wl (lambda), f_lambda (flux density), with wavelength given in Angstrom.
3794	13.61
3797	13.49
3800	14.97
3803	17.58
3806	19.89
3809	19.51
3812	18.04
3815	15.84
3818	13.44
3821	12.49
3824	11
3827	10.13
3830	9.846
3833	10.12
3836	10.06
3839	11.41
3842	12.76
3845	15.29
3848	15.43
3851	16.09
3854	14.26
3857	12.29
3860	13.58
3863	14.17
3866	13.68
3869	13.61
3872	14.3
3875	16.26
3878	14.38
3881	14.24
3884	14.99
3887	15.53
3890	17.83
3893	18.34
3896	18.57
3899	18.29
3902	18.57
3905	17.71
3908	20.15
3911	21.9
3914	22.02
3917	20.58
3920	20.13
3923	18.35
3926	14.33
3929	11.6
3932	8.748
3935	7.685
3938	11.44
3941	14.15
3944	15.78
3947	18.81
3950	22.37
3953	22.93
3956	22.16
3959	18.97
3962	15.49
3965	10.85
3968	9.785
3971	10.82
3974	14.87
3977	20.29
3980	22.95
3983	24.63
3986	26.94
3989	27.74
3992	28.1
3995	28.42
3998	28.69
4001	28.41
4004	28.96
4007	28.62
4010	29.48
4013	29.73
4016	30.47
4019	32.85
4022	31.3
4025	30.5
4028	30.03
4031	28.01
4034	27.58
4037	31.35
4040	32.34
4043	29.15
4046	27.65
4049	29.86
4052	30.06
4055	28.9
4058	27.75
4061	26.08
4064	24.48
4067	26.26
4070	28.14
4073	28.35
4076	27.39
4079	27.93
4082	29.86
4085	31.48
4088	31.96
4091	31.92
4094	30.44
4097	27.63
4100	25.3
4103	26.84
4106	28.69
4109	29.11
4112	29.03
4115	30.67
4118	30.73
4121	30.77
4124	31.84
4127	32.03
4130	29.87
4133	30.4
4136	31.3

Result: 1.93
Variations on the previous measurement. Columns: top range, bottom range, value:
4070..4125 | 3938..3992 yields 1.66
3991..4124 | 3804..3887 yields 2.32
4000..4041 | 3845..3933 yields 1.97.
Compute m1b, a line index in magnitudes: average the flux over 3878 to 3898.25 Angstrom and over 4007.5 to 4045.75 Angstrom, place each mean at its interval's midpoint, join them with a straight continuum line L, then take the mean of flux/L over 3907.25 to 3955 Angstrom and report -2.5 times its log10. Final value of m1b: 0.21 mag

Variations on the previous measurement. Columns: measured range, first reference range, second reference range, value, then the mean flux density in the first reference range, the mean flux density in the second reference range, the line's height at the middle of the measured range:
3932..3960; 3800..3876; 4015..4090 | 0.29 mag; 14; 29.2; 21.7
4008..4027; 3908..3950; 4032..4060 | -0.17 mag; 16.2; 29.3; 26.1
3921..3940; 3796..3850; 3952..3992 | 0.40 mag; 14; 19.4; 17.9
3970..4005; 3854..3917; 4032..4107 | -0.04 mag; 16.6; 28.7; 23.3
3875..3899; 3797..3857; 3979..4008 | 0.15 mag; 14.1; 27.4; 18.9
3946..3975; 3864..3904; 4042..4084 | 0.25 mag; 16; 28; 21.2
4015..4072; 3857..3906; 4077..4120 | -0.13 mag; 15.7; 29.4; 25.9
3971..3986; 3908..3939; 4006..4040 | 0.18 mag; 16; 30.1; 23.8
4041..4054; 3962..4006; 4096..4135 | -0.14 mag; 22.1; 29.5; 25.7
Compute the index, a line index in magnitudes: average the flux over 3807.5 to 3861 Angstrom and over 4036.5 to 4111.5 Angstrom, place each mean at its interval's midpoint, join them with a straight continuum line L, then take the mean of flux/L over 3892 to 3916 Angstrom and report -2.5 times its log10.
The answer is -0.09 mag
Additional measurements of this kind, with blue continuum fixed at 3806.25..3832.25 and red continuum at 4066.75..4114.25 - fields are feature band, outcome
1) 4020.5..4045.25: -0.17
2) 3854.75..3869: 0.21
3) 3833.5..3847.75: 0.21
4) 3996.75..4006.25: -0.19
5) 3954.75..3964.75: 0.21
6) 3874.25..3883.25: 0.16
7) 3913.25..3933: 0.18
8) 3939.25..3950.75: 0.20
